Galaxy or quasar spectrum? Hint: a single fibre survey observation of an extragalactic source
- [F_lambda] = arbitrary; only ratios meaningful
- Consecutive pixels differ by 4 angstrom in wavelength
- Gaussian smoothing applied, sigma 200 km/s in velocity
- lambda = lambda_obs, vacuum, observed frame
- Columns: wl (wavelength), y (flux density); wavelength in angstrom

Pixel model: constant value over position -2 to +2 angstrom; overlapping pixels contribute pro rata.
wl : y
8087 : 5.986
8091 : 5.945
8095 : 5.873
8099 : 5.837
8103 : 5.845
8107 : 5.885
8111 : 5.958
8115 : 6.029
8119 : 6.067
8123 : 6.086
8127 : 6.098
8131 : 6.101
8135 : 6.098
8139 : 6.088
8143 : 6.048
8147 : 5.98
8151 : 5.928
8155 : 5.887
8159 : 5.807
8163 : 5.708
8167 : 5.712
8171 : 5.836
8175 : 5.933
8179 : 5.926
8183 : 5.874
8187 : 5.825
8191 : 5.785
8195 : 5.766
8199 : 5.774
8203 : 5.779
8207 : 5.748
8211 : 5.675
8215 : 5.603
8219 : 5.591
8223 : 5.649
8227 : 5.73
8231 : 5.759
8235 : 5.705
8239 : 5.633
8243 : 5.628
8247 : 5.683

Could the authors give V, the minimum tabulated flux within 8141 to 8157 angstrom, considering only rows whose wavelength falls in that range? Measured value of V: 5.887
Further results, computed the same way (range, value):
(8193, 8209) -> 5.748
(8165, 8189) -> 5.712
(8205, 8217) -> 5.603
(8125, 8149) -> 5.98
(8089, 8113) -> 5.837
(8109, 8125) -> 5.958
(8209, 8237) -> 5.591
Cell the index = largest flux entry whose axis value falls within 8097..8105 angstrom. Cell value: 5.845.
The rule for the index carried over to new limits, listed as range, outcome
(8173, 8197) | 5.933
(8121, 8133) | 6.101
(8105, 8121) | 6.067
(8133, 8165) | 6.098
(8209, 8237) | 5.759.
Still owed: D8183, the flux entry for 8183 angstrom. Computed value 5.874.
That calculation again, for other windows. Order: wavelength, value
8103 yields 5.845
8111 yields 5.958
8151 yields 5.928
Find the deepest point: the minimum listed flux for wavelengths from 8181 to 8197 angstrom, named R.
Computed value 5.766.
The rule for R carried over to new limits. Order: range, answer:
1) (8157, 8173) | 5.708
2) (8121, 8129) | 6.086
